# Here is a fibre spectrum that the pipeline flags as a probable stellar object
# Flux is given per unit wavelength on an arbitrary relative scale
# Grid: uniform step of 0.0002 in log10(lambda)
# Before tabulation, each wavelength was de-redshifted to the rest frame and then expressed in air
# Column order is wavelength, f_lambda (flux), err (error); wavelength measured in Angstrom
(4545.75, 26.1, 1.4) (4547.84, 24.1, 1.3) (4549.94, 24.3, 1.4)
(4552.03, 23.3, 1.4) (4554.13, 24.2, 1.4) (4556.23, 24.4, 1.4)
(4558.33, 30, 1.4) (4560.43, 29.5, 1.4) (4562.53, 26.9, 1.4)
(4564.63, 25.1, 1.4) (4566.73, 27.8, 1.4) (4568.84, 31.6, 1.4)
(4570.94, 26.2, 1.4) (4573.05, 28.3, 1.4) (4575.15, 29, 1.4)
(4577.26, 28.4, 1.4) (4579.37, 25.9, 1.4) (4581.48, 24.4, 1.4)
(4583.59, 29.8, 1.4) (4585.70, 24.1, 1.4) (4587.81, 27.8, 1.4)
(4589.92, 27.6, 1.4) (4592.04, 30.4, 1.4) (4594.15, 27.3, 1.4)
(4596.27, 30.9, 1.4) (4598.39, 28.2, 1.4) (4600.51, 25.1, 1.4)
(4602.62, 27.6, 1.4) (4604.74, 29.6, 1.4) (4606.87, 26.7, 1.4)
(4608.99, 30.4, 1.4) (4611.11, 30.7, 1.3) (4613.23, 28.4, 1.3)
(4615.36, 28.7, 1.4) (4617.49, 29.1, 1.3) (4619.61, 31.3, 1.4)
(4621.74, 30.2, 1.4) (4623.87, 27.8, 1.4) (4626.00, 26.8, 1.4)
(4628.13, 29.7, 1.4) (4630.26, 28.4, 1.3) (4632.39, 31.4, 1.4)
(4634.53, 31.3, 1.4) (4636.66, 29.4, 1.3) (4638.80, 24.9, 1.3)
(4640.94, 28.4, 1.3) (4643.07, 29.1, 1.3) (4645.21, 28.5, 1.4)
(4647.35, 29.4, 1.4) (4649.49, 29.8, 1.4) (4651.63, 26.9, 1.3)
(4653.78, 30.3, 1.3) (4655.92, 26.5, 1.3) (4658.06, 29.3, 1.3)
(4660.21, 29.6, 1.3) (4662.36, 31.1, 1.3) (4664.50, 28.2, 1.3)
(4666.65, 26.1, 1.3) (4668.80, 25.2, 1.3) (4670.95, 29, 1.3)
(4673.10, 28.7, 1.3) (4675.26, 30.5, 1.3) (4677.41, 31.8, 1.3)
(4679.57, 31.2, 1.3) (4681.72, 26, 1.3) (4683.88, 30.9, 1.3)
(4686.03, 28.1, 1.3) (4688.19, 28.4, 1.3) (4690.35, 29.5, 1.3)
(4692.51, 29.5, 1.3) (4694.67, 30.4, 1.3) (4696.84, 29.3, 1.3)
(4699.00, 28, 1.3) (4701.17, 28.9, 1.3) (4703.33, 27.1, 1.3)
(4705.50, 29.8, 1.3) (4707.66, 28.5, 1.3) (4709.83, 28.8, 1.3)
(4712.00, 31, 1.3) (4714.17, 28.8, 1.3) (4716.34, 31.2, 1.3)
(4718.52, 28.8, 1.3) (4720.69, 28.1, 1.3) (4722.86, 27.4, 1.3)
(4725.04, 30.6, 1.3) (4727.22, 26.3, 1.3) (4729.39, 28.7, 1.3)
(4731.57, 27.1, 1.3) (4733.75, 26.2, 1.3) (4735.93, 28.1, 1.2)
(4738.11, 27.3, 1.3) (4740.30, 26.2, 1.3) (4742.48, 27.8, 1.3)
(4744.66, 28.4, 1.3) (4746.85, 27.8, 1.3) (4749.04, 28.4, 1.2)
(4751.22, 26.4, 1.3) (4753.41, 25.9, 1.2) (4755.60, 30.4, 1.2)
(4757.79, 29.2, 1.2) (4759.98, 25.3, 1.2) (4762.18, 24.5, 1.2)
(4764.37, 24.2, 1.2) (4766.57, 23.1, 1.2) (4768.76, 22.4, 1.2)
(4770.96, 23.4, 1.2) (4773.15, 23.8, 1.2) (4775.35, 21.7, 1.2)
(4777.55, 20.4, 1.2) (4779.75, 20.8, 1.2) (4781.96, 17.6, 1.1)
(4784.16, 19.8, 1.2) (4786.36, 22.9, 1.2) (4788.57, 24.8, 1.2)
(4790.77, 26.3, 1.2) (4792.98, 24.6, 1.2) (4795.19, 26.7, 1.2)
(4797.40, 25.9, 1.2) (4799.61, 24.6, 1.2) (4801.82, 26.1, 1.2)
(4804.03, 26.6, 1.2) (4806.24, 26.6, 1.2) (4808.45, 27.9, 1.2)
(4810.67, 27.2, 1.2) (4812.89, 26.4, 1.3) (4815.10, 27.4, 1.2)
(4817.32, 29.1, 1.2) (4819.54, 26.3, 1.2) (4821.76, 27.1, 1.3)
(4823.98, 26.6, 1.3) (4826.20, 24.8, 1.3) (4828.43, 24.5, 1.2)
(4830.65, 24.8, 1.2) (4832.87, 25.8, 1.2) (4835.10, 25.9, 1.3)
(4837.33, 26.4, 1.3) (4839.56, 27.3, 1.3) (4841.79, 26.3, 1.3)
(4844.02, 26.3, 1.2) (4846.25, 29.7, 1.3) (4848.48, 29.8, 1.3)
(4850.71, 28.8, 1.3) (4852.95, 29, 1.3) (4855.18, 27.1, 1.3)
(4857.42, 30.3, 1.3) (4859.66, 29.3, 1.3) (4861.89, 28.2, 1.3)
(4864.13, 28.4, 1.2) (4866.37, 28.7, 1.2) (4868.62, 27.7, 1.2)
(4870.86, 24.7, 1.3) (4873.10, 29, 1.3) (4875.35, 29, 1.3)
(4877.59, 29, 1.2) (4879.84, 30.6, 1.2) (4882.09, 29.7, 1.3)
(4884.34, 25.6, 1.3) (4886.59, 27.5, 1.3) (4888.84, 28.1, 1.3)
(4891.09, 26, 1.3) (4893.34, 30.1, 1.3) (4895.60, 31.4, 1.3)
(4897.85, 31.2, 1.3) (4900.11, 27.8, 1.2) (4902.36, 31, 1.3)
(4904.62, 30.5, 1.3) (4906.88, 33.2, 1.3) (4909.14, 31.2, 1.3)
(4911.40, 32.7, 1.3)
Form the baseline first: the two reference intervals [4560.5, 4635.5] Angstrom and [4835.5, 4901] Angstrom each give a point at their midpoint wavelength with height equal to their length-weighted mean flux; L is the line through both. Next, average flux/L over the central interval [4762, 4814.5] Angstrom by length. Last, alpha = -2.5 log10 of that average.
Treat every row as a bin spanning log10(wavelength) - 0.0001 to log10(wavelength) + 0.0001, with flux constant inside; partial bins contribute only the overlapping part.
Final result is 0.18 mag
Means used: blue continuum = 28.4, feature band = 24.1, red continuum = 28.4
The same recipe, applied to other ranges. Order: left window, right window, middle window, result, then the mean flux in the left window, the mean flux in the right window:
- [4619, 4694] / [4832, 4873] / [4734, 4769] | 0.07 mag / 28.9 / 27.8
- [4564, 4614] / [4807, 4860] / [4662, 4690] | -0.04 mag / 28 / 27.2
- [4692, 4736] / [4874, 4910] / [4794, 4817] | 0.10 mag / 28.7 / 29.5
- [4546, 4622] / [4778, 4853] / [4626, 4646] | -0.06 mag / 27.7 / 25.8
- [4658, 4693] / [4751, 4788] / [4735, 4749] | -0.10 mag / 29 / 23.6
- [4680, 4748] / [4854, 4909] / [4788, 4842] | 0.10 mag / 28.5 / 29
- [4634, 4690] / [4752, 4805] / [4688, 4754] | -0.08 mag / 28.8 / 24.2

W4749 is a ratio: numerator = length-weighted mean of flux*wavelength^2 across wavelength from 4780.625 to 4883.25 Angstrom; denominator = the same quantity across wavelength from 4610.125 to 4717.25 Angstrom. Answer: 1.0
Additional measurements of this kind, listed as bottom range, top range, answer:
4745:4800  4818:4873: 1.15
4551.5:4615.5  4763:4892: 1.05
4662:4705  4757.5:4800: 0.85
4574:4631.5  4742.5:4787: 0.92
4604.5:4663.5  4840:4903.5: 1.09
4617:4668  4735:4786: 0.90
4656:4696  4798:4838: 0.96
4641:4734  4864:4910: 1.10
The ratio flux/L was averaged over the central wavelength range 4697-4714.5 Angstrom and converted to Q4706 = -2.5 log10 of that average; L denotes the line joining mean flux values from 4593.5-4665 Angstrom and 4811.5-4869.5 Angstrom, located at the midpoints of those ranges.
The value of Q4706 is -0.022 mag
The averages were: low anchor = 28.9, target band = 28.9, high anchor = 27.4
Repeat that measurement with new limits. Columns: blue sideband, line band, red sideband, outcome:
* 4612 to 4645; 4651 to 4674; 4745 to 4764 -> 0.01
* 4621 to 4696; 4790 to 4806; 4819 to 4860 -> 0.07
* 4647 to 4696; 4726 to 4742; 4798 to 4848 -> 0.03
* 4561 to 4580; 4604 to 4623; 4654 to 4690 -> -0.05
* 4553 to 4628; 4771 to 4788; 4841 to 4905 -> 0.32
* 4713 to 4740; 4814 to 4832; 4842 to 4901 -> 0.08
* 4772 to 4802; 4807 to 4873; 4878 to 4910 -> -0.04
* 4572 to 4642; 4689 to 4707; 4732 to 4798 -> -0.10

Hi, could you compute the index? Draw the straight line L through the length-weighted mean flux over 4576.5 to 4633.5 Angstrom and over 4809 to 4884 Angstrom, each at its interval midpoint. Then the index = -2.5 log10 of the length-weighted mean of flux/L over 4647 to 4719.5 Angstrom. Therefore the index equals -0.033 mag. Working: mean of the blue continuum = 28.4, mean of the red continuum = 27.6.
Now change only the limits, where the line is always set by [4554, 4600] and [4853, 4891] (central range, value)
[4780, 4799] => 0.20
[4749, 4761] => 0.02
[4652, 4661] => -0.03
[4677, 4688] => -0.06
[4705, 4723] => -0.05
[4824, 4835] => 0.12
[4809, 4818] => 0.03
